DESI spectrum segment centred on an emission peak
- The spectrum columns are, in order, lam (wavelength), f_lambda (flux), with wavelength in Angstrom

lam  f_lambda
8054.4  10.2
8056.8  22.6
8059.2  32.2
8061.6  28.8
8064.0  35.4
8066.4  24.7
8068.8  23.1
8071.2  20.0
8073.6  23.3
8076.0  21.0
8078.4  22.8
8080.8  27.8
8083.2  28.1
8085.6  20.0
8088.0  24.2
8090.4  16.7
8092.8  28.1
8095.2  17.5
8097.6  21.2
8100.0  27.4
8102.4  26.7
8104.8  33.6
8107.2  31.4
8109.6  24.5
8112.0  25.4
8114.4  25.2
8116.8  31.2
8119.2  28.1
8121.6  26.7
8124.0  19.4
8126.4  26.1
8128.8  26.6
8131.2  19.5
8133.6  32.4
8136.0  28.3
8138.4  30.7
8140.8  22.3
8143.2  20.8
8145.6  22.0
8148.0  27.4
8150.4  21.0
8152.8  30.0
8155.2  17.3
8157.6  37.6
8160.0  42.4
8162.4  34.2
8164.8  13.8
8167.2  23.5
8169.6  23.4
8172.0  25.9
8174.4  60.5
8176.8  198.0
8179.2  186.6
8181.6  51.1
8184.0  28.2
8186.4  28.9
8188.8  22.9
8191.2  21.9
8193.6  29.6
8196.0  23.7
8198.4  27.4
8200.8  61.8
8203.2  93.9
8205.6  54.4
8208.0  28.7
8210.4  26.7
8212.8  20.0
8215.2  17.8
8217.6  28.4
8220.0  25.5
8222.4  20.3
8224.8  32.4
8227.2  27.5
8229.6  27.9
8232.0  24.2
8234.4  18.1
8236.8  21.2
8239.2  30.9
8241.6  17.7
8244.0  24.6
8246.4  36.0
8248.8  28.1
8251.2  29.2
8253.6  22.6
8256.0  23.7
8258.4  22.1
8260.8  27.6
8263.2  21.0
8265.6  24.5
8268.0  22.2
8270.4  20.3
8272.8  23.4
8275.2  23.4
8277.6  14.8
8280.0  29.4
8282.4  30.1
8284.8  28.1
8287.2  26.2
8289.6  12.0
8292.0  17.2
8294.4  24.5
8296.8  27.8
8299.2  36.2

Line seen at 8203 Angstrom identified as [N II] 6583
